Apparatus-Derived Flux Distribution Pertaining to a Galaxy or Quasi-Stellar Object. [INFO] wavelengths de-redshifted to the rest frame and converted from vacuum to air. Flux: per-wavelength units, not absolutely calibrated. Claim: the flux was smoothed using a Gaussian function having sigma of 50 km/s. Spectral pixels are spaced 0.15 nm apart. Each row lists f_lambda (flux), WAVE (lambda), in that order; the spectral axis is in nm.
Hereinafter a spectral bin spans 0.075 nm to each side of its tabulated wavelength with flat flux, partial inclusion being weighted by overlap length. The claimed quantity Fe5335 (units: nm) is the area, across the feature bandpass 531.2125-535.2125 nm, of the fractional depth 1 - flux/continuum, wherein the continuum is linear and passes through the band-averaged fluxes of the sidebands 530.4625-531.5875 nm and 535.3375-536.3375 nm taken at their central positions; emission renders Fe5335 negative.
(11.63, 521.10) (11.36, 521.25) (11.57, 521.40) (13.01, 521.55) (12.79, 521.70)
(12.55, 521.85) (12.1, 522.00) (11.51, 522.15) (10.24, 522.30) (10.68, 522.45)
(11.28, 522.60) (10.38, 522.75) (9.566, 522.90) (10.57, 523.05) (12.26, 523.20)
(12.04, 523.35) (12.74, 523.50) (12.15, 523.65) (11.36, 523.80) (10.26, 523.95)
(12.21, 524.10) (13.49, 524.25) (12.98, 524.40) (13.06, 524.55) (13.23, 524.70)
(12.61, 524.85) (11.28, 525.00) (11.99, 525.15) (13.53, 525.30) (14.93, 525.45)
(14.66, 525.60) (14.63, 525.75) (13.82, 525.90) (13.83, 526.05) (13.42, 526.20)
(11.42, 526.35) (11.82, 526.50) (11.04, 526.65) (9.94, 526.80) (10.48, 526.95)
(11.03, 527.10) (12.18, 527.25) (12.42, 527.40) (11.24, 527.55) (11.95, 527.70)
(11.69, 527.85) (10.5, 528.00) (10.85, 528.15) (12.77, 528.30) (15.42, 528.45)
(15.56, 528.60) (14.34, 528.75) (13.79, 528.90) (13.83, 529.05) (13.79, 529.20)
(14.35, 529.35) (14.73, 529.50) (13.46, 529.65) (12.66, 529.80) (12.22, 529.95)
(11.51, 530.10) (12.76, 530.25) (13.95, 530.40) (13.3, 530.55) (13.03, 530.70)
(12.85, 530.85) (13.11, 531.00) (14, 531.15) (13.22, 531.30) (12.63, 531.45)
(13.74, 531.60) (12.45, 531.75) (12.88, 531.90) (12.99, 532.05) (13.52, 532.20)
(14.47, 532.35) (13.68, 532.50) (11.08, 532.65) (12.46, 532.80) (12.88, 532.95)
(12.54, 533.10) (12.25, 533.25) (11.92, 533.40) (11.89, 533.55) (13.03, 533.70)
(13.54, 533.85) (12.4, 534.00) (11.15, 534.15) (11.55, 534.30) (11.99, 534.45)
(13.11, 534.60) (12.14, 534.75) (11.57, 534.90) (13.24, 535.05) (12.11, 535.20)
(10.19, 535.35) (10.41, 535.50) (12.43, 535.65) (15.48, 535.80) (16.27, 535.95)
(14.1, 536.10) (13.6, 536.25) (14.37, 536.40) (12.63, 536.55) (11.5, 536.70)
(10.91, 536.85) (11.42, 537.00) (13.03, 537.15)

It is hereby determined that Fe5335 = 0.20 nm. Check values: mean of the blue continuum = 13.2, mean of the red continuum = 13.4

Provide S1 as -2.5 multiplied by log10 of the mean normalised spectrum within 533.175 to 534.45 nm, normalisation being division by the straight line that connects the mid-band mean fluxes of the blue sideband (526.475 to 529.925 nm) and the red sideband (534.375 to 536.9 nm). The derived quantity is 0.04 mag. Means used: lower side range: 12.6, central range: 12.2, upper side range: 12.7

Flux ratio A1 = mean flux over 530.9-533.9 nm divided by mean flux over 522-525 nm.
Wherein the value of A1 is 1.1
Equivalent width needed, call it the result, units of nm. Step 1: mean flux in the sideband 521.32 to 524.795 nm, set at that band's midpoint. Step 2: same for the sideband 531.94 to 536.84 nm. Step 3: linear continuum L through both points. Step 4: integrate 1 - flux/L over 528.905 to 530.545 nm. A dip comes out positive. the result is -0.14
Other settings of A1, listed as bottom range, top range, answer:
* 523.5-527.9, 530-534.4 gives 1.03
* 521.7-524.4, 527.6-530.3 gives 1.13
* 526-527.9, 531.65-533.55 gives 1.09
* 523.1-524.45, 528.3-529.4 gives 1.18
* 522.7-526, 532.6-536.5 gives 1.01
